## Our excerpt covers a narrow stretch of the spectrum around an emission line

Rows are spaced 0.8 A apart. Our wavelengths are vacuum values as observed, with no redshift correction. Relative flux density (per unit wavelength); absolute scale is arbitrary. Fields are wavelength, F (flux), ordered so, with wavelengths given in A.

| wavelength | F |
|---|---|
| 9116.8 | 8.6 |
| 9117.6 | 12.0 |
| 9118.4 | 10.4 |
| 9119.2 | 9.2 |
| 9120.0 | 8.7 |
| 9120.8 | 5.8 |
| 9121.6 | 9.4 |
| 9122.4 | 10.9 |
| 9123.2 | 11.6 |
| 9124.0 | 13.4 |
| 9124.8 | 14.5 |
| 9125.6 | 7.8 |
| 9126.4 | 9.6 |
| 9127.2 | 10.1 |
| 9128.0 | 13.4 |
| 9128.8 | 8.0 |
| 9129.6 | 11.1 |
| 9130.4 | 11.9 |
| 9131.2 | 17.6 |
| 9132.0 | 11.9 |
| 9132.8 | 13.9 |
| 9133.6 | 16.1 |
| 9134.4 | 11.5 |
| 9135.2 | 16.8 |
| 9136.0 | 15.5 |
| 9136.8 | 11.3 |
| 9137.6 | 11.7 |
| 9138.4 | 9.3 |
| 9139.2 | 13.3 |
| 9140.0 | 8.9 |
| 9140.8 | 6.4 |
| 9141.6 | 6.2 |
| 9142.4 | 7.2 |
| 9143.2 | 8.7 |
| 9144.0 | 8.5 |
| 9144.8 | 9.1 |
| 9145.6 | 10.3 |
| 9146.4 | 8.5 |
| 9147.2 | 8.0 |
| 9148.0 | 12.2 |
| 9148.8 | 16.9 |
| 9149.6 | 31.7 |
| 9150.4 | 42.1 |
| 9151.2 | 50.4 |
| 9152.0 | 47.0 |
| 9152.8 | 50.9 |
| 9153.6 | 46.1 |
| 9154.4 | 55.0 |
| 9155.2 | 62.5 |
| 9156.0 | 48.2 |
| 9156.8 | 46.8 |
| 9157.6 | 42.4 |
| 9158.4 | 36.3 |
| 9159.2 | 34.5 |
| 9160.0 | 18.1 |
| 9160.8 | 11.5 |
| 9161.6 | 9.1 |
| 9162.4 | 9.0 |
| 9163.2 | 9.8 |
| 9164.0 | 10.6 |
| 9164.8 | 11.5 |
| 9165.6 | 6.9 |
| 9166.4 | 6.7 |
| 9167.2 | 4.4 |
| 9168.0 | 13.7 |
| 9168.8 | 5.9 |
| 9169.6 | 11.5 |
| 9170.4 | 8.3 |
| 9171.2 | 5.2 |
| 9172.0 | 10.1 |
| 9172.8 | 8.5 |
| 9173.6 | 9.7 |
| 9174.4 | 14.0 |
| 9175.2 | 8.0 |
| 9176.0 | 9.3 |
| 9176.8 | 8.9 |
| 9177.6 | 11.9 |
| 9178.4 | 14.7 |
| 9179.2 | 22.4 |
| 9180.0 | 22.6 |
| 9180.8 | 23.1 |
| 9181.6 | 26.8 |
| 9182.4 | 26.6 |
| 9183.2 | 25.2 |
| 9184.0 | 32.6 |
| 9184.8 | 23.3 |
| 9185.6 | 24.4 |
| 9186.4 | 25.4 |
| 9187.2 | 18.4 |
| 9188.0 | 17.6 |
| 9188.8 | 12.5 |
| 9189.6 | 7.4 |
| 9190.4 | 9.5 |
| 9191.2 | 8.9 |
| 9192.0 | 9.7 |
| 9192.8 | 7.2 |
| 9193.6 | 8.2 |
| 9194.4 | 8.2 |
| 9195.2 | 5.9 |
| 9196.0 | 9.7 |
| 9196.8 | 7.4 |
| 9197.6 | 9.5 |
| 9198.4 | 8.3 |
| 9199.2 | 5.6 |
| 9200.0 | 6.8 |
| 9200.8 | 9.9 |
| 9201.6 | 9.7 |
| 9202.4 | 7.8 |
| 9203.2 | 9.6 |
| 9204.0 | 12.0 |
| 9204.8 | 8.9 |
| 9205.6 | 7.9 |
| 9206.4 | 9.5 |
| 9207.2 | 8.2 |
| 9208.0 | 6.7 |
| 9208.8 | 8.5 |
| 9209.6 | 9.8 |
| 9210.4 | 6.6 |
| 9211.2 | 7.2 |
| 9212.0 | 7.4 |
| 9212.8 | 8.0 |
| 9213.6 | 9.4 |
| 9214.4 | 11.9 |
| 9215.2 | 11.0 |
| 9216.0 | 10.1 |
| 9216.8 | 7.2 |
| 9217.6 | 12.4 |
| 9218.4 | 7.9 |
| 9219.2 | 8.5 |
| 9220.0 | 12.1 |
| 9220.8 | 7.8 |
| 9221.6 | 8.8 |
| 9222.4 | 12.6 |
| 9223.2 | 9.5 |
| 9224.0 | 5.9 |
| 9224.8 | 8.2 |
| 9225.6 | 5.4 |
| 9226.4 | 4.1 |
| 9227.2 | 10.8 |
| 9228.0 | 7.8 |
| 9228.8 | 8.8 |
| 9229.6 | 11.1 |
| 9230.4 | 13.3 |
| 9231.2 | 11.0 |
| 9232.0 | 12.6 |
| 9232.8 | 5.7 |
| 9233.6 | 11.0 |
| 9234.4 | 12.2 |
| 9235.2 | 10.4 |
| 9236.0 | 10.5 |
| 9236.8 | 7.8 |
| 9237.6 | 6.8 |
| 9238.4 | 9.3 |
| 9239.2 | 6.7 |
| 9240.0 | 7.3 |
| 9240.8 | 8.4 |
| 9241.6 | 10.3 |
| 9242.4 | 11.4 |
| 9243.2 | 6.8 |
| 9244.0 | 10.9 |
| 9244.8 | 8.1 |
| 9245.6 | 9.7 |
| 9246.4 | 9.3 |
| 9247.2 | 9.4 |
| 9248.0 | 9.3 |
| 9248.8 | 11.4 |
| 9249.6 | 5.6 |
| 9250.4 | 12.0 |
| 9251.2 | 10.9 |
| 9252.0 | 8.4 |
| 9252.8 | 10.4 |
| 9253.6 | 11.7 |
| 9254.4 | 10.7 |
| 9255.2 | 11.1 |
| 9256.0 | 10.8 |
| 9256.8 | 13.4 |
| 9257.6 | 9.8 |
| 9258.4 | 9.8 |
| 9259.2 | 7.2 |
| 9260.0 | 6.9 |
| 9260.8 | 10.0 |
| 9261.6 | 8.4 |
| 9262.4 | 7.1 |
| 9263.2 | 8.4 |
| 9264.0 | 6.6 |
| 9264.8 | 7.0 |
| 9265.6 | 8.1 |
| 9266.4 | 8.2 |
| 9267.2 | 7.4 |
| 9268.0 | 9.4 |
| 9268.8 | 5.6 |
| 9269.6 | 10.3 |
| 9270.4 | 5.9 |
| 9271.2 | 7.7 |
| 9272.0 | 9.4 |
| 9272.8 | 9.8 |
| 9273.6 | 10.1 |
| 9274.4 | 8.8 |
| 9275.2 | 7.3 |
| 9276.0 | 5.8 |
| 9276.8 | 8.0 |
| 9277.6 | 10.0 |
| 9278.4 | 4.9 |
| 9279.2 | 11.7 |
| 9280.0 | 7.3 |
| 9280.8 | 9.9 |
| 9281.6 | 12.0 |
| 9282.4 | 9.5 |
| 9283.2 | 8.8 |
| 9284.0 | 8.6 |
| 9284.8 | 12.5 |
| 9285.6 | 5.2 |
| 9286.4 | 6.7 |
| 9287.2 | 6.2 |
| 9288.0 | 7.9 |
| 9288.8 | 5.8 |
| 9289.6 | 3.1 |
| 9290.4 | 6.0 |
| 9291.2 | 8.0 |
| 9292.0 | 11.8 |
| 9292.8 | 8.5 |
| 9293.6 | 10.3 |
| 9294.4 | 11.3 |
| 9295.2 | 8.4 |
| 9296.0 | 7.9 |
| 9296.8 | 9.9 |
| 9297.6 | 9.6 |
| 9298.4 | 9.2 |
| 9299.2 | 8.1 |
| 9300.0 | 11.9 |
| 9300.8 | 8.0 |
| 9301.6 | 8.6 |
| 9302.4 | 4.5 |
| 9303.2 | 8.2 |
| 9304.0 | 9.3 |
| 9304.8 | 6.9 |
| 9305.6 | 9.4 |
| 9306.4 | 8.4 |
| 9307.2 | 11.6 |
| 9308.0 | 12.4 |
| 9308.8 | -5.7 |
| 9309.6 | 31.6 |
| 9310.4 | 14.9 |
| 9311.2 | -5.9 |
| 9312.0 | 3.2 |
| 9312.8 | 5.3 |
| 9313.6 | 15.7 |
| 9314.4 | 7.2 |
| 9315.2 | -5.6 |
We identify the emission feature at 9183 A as [N II]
